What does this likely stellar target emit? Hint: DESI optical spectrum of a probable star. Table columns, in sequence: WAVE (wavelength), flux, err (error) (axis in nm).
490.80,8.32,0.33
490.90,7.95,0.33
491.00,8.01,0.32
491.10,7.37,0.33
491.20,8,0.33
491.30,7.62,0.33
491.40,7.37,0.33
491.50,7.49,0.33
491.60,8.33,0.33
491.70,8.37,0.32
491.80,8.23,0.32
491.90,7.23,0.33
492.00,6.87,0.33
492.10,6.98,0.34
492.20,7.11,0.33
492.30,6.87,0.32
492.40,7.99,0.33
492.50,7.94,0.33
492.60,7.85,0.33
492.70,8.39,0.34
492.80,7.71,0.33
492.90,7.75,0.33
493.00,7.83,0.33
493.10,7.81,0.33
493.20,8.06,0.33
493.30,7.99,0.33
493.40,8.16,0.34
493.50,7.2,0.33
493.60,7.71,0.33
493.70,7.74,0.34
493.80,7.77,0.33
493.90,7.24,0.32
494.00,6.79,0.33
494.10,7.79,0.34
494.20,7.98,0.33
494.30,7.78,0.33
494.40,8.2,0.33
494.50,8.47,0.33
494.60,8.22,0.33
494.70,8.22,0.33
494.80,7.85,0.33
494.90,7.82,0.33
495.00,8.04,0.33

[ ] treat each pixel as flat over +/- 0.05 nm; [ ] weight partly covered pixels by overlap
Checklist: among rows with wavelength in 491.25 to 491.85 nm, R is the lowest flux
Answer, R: 7.37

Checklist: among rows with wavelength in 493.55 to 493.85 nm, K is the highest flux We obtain 7.77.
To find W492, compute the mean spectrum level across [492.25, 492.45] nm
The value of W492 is 7.43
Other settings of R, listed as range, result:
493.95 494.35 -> 6.79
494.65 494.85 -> 7.85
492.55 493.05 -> 7.71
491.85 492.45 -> 6.87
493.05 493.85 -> 7.2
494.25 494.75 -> 7.78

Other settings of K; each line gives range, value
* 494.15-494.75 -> 8.47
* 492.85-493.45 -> 8.16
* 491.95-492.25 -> 7.11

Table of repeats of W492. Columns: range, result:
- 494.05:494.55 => 8.04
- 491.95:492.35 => 6.96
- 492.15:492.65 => 7.55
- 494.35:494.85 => 8.19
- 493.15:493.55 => 7.85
